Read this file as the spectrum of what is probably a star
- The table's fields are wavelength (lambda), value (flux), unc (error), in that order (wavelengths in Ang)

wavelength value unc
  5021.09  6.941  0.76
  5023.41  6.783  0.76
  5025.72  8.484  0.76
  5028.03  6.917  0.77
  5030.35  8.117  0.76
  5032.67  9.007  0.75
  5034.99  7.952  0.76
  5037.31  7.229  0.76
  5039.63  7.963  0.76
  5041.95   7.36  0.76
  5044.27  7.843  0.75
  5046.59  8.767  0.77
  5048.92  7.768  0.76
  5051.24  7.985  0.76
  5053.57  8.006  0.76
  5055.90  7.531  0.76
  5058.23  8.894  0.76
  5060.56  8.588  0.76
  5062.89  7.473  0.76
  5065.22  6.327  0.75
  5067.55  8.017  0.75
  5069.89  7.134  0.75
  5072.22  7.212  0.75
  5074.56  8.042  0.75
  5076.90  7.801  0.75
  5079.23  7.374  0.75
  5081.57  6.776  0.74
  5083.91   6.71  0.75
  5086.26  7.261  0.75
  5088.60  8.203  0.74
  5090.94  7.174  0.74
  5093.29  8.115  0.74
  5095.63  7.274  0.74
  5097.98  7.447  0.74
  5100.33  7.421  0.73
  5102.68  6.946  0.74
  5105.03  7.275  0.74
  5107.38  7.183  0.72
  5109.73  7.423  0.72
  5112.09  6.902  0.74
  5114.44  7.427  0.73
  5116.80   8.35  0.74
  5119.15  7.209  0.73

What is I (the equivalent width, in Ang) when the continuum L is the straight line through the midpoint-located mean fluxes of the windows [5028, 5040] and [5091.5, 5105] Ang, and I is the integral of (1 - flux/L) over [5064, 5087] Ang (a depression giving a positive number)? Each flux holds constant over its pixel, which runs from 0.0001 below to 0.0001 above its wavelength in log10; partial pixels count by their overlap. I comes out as 1.0 Ang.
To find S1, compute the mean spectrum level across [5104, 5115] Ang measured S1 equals 7.23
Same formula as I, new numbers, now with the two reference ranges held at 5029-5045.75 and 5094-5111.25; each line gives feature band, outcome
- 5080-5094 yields 0.2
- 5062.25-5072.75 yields 0.6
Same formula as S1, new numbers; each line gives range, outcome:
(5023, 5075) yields 7.81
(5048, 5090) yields 7.61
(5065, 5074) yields 7.32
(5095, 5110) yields 7.27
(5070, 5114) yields 7.36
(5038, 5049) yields 7.93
